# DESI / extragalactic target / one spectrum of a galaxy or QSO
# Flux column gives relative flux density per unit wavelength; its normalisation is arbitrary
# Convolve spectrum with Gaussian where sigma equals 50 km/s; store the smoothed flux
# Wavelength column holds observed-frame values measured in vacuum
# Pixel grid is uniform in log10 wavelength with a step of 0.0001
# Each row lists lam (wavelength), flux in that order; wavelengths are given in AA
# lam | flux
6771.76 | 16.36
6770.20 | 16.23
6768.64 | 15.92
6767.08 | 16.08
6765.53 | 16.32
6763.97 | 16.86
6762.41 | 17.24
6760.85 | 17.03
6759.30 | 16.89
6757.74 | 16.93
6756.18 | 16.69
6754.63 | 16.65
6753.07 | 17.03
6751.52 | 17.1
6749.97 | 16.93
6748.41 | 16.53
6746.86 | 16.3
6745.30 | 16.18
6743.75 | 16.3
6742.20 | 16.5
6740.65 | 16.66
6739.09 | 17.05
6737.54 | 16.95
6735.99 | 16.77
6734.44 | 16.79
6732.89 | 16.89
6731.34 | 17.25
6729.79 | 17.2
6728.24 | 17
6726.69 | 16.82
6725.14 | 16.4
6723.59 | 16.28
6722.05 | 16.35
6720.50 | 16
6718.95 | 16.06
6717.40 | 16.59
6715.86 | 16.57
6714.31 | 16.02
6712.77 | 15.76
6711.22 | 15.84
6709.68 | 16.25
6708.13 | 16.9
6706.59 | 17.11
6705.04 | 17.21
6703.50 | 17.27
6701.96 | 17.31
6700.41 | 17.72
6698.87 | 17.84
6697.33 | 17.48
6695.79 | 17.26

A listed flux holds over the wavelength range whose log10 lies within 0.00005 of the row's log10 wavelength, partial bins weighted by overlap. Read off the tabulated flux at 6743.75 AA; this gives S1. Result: 16.3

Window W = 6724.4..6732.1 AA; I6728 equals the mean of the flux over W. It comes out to 16.9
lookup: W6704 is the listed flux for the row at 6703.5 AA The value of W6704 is 17.27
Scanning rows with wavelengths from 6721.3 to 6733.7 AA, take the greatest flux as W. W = 17.25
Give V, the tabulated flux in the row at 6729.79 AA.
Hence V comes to 17.2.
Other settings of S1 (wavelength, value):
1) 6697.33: 17.48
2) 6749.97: 16.93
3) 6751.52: 17.1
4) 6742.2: 16.5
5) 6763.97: 16.86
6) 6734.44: 16.79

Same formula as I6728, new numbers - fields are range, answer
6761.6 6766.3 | 16.8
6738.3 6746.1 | 16.5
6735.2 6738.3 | 16.9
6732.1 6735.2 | 16.8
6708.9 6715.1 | 16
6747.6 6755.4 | 16.9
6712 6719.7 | 16.2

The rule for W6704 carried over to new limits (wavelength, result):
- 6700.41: 17.72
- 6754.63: 16.65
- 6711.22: 15.84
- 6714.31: 16.02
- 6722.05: 16.35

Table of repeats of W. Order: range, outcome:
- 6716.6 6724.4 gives 16.59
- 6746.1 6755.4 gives 17.1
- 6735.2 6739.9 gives 17.05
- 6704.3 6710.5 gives 17.21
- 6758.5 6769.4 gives 17.24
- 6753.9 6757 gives 16.69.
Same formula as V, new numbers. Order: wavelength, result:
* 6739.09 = 17.05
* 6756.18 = 16.69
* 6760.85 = 17.03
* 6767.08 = 16.08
